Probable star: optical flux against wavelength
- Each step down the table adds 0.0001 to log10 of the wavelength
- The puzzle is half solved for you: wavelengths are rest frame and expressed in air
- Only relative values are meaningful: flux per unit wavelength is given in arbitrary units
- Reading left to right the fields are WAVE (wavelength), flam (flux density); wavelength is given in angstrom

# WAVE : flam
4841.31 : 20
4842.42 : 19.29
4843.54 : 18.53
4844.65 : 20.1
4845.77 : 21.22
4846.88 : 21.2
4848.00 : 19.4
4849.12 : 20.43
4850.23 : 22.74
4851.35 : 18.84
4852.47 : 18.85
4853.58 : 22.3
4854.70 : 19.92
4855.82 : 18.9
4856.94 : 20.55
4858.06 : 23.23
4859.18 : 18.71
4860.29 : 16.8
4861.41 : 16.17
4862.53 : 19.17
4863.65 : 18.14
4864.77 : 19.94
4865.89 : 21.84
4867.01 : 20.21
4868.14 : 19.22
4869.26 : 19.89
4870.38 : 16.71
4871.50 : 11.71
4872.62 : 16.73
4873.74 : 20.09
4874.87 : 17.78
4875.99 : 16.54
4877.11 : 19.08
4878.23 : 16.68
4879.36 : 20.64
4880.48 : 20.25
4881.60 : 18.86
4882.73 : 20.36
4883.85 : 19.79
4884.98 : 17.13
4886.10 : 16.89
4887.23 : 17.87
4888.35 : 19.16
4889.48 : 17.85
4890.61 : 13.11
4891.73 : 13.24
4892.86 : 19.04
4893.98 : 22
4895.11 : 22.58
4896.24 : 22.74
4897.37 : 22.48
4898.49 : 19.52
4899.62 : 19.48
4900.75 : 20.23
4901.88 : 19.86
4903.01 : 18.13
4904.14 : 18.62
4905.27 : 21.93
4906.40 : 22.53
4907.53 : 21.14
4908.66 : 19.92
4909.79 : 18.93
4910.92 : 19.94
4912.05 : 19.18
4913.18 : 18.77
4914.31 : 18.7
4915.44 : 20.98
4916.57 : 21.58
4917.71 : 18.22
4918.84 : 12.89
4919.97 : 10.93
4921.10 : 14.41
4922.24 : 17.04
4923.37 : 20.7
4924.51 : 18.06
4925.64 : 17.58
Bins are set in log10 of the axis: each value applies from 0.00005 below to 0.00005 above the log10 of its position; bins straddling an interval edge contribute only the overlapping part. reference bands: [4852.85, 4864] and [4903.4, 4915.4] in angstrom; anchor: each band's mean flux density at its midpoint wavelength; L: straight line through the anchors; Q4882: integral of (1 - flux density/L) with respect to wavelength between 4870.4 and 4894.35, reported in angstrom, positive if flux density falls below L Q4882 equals 2.3 angstrom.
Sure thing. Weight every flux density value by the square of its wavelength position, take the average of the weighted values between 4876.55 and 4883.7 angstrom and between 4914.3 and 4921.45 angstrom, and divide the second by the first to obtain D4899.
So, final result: 0.88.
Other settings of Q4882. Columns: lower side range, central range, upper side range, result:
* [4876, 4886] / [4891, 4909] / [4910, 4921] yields -1.85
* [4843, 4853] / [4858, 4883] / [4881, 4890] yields 0.82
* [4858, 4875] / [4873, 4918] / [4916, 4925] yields -4.70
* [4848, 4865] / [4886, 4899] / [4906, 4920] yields 0.19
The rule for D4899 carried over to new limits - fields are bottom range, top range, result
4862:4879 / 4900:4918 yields 1.11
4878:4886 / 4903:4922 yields 0.99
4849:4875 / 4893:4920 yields 1.05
